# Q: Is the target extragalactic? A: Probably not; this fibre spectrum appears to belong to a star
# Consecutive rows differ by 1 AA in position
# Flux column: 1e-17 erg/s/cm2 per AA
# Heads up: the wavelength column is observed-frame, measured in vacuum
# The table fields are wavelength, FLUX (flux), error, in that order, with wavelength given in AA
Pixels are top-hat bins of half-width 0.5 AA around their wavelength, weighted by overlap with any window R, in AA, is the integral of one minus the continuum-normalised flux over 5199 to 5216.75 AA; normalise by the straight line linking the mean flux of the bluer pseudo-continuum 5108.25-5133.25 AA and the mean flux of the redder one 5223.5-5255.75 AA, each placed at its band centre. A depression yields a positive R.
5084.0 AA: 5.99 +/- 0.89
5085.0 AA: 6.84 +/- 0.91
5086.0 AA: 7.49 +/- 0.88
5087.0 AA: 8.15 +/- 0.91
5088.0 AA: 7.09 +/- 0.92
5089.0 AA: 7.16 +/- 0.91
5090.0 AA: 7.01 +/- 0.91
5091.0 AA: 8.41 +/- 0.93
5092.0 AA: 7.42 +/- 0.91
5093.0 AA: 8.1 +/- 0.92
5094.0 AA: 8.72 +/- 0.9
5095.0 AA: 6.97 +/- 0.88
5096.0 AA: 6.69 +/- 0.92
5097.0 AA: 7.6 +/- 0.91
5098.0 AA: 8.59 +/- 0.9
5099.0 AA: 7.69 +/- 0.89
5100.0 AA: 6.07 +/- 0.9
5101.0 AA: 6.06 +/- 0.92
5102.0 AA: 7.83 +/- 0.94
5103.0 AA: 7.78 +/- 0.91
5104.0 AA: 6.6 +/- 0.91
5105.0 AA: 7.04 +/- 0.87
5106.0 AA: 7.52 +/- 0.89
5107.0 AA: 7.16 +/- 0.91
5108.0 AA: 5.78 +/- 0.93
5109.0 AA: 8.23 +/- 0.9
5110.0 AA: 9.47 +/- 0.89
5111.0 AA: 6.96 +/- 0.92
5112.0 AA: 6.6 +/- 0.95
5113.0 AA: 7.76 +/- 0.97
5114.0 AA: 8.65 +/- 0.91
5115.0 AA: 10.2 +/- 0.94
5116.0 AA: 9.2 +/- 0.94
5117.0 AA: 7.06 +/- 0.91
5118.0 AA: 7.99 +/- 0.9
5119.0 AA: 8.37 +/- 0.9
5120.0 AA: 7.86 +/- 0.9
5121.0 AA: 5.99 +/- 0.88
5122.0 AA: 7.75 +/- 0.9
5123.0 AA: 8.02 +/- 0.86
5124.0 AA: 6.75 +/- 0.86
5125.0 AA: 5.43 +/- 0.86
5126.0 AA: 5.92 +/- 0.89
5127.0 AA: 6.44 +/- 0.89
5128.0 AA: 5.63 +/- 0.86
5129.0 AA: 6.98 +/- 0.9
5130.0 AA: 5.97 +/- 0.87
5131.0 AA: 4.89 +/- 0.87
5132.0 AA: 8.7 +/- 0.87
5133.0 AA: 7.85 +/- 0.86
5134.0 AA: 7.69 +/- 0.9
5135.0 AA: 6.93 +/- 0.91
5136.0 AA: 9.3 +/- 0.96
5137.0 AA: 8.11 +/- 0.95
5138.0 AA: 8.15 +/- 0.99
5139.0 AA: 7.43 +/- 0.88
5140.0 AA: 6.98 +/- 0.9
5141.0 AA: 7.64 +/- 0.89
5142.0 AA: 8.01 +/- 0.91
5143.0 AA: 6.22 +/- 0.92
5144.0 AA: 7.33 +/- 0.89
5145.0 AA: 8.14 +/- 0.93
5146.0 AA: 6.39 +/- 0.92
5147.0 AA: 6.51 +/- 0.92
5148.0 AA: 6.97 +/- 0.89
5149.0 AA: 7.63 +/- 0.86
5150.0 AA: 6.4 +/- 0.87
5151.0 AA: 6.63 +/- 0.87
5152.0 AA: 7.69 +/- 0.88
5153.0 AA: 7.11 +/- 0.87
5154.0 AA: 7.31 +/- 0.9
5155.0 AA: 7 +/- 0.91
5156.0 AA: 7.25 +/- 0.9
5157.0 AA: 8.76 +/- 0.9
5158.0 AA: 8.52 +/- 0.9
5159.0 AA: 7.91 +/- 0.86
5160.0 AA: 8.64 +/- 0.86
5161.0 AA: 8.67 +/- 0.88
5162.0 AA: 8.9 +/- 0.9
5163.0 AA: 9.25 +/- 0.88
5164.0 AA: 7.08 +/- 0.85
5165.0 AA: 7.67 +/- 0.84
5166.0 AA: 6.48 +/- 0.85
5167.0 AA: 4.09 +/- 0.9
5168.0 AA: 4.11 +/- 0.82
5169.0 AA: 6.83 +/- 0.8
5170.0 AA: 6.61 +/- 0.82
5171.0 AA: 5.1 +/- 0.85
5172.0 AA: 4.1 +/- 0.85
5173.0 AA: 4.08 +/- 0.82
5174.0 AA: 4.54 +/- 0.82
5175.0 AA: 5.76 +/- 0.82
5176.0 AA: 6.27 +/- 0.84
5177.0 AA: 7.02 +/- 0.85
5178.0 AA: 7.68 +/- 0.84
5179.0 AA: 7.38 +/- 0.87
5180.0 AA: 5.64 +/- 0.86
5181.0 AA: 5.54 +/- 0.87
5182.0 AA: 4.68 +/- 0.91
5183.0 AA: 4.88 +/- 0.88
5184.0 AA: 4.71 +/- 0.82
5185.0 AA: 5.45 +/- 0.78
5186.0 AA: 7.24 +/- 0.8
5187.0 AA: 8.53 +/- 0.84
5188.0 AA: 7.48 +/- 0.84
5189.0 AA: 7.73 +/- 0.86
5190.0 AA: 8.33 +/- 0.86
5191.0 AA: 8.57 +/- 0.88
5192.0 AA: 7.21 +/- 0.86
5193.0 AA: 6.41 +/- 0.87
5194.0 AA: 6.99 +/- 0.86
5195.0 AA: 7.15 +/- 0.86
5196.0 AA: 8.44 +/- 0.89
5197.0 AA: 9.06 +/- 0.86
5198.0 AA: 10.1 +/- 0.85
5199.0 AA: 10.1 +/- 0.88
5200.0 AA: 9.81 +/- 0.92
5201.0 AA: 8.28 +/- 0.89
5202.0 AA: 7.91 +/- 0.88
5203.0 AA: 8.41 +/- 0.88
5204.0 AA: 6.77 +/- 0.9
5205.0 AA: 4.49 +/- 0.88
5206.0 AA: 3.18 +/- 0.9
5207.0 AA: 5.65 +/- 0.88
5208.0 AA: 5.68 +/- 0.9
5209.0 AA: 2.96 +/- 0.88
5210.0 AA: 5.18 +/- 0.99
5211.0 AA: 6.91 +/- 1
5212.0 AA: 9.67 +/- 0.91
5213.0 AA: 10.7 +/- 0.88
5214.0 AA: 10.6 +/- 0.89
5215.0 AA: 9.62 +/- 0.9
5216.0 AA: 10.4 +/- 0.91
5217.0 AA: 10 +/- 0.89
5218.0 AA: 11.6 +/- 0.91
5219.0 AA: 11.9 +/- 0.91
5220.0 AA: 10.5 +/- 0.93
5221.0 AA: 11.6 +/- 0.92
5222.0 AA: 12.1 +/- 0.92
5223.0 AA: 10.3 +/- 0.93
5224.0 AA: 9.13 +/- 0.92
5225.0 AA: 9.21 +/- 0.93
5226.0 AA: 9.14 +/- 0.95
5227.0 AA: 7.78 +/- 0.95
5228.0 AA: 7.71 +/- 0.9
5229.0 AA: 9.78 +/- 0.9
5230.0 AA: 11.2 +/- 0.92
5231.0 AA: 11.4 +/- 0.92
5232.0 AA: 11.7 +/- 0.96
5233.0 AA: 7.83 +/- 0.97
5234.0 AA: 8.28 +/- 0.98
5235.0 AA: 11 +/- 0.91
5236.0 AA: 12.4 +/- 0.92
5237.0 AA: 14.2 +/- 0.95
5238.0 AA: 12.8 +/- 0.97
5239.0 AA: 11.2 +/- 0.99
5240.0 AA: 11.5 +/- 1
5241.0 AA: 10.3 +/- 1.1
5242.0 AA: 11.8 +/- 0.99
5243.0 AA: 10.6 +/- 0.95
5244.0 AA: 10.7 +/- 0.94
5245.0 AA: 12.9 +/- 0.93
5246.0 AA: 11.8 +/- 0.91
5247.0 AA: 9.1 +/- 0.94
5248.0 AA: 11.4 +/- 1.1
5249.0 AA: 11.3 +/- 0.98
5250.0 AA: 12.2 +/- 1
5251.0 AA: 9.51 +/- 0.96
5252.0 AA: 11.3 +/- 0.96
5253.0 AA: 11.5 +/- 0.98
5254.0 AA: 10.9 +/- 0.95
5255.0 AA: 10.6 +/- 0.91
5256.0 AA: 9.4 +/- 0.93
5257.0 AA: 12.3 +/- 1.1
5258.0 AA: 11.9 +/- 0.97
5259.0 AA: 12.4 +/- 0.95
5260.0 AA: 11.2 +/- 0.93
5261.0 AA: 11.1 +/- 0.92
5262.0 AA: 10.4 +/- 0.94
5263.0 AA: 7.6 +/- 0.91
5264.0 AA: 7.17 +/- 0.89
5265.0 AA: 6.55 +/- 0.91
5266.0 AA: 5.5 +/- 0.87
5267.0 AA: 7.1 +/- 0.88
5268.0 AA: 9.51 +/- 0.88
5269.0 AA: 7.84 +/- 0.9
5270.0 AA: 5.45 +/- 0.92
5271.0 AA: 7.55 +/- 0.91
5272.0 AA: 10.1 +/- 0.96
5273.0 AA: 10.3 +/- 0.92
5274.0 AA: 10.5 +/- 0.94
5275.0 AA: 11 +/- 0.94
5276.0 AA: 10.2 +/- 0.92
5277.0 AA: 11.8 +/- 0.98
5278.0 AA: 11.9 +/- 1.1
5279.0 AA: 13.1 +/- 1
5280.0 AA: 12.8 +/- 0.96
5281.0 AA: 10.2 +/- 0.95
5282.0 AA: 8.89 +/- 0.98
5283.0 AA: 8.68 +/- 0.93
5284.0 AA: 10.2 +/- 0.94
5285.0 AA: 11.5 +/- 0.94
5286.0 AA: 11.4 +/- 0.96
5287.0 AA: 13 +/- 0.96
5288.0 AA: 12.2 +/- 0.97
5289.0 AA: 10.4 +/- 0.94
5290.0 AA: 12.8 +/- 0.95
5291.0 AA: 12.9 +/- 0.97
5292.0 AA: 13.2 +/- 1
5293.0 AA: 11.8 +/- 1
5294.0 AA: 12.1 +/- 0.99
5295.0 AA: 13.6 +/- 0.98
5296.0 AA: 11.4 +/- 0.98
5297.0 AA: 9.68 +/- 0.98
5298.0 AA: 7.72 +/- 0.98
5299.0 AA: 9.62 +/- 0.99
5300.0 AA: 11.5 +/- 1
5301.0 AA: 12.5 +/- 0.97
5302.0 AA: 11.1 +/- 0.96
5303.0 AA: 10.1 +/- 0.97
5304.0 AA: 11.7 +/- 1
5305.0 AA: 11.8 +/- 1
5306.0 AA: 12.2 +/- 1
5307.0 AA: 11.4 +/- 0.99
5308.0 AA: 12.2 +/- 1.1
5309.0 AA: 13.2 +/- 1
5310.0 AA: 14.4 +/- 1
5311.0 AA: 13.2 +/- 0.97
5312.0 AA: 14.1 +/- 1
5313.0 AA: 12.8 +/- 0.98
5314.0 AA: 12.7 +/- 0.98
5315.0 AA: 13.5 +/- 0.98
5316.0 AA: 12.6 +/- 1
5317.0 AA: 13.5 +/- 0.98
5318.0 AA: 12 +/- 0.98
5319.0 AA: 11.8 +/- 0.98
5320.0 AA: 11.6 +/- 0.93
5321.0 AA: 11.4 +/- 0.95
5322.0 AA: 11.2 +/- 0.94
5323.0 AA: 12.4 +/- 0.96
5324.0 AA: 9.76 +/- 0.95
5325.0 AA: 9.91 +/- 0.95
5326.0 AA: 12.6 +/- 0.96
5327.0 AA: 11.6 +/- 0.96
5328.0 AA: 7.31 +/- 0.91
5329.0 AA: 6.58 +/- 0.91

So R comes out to 4.1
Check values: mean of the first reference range 7.37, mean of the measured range 7.54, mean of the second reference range 10.7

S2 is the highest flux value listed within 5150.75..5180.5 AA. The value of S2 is 9.25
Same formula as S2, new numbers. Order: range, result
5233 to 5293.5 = 14.2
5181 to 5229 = 12.1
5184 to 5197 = 9.06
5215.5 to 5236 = 12.4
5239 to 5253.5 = 12.9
